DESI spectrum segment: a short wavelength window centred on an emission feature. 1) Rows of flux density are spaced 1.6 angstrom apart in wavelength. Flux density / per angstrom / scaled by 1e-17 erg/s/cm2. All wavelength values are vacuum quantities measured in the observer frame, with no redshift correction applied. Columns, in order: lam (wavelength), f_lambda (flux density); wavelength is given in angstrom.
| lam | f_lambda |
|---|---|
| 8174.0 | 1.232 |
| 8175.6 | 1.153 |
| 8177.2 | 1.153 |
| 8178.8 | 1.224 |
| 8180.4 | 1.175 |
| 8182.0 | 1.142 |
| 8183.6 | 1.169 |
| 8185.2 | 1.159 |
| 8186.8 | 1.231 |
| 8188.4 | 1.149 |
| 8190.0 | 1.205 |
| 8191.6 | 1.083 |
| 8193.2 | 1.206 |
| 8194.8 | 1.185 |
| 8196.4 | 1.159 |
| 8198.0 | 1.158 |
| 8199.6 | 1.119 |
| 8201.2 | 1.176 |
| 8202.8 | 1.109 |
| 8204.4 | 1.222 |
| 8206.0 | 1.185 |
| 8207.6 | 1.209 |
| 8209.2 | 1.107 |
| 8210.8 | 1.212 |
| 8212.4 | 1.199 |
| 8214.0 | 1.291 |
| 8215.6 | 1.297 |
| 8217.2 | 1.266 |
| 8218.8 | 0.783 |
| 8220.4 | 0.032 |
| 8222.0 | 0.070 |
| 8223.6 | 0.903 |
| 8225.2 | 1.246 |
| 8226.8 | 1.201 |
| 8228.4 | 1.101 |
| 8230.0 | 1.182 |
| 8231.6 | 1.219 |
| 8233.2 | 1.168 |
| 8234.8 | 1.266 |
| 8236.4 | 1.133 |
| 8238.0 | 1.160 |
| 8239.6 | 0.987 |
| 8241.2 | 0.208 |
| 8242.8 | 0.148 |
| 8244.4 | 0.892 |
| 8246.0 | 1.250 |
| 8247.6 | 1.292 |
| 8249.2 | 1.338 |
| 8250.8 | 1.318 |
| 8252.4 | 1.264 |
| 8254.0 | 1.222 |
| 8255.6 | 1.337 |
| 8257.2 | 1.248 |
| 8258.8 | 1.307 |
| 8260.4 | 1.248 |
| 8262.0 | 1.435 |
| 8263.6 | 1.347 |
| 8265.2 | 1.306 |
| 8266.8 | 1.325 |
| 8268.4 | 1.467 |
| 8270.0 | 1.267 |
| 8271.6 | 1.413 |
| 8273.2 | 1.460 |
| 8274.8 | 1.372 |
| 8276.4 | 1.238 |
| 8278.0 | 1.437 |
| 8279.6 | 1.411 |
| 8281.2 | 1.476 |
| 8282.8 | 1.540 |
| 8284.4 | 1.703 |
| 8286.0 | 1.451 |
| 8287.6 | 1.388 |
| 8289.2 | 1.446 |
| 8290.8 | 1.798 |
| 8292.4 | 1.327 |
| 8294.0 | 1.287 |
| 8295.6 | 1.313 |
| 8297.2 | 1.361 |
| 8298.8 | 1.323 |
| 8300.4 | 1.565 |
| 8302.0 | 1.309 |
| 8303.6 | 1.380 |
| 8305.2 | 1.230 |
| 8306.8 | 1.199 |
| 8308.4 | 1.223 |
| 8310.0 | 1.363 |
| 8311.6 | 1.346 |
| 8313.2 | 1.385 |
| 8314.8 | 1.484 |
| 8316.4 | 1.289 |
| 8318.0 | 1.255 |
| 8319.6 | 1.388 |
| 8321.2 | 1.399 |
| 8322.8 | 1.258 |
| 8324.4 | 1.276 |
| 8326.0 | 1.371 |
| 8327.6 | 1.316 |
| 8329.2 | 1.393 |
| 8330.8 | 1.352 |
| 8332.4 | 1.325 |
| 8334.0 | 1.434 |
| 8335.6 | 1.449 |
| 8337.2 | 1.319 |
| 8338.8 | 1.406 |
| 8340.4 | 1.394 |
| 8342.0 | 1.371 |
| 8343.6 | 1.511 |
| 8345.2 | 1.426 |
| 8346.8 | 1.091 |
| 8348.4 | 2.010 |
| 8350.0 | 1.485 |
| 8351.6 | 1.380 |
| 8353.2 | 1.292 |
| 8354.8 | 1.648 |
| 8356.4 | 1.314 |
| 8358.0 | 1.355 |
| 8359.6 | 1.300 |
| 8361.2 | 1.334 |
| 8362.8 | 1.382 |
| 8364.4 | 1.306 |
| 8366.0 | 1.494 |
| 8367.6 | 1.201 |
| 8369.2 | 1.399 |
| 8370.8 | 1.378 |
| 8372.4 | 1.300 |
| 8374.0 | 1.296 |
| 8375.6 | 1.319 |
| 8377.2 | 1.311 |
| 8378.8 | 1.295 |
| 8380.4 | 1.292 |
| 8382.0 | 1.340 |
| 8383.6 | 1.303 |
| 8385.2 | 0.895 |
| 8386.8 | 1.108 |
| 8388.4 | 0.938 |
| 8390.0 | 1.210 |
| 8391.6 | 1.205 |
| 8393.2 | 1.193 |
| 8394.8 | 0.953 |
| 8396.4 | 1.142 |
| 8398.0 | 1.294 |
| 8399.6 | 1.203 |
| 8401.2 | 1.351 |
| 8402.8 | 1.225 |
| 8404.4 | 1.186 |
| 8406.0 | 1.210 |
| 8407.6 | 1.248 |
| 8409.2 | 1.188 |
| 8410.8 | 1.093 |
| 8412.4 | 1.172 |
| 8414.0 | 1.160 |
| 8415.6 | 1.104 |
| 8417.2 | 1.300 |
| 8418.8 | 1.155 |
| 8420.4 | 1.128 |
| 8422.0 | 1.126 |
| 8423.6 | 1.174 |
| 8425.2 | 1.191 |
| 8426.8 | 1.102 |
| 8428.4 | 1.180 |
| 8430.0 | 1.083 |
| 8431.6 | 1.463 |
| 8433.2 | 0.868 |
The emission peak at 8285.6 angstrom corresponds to C III]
